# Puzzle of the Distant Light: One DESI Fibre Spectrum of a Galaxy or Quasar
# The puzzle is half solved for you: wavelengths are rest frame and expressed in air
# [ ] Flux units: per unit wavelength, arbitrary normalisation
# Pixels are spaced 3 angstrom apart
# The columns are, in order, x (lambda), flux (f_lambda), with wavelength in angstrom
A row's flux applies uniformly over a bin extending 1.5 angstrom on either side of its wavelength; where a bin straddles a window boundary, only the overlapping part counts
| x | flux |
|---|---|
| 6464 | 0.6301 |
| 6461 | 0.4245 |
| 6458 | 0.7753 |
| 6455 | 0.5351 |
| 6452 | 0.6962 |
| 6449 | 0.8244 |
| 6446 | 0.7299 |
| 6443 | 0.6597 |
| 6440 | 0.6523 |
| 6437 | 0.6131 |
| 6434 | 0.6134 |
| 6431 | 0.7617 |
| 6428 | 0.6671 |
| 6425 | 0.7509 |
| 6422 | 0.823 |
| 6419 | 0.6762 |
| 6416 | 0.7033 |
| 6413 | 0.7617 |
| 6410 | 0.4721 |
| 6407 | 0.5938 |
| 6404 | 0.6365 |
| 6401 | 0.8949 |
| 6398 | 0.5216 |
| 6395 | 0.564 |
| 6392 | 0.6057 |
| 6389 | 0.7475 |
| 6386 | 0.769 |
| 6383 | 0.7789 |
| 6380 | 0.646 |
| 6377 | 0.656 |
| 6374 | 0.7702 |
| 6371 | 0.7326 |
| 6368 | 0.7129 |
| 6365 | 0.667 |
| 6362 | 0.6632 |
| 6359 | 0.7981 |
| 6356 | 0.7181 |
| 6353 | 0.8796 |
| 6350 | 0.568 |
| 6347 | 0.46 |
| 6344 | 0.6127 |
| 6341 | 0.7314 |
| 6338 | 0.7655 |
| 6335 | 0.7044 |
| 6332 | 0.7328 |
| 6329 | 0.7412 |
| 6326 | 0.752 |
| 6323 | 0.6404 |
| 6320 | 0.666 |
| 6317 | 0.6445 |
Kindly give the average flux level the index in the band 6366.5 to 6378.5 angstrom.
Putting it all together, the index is 0.718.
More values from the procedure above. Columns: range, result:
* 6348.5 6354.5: 0.724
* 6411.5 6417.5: 0.732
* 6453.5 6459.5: 0.655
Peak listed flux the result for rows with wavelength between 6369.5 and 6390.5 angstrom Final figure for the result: 0.7789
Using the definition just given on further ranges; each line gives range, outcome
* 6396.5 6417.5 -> 0.8949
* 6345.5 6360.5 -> 0.8796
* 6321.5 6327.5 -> 0.752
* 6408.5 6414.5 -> 0.7617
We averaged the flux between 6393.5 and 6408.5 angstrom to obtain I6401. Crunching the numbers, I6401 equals 0.642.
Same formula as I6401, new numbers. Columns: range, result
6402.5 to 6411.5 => 0.567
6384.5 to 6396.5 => 0.672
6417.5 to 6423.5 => 0.75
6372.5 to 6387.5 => 0.724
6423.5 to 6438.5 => 0.681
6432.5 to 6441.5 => 0.626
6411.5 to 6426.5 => 0.743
